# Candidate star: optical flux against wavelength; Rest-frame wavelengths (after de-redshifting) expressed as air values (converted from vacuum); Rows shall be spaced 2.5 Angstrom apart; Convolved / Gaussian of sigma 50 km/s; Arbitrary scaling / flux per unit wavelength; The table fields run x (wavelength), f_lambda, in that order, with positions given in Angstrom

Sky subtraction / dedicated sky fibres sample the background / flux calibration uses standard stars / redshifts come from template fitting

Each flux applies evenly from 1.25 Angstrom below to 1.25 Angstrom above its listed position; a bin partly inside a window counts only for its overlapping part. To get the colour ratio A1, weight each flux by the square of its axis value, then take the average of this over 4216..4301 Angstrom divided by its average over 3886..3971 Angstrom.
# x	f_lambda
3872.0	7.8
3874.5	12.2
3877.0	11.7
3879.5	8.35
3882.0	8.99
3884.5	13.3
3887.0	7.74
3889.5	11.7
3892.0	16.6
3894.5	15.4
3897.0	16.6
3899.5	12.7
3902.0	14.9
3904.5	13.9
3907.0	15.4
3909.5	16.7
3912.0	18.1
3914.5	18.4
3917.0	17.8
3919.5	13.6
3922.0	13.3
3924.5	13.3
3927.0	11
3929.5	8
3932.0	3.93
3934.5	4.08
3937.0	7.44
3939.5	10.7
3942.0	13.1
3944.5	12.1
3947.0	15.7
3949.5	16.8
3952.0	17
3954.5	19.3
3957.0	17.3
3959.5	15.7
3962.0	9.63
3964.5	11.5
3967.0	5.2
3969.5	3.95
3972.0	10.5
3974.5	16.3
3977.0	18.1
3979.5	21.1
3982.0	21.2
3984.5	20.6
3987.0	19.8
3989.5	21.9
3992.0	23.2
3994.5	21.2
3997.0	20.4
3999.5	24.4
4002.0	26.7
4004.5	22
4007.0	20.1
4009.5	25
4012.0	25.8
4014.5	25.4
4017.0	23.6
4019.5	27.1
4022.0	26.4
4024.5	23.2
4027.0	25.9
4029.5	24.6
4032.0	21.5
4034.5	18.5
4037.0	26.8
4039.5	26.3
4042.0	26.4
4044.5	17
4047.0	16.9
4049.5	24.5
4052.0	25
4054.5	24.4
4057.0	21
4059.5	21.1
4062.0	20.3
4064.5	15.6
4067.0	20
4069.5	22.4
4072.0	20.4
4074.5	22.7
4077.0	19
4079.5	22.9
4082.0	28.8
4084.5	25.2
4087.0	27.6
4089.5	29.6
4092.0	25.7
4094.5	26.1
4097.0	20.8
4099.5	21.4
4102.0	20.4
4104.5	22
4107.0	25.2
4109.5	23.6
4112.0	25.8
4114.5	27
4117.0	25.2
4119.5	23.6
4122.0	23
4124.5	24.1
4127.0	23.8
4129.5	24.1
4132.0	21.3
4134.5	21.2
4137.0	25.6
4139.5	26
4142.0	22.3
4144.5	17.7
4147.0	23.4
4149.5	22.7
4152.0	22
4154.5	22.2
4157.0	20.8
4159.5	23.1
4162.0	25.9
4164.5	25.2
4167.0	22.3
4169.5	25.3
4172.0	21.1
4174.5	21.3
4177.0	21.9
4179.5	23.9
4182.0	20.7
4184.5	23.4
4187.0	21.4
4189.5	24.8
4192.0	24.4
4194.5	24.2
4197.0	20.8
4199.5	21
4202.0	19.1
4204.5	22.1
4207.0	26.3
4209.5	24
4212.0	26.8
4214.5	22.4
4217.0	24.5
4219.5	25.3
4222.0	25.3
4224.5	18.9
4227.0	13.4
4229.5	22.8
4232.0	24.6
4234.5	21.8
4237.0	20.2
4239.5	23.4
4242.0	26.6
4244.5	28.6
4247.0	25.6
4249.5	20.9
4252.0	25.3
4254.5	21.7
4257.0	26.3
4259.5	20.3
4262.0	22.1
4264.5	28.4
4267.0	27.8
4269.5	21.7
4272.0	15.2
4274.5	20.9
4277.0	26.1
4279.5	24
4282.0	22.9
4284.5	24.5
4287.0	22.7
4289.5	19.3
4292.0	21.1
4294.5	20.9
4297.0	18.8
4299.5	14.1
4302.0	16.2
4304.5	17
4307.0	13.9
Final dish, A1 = 2.1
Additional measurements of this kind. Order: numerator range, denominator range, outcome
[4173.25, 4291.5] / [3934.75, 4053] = 1.33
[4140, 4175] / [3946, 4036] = 1.25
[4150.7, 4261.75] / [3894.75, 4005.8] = 1.70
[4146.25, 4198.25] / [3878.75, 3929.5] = 1.89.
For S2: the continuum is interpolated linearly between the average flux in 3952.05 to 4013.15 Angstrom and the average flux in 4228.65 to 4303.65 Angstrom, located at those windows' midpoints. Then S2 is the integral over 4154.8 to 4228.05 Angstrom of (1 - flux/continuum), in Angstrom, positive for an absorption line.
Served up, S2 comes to -4.8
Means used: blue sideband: 18.3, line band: 22.8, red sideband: 22.5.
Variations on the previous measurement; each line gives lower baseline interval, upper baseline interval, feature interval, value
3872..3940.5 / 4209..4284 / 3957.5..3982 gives 2.4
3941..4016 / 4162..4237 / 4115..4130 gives -2.1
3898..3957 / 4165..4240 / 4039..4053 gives -4.1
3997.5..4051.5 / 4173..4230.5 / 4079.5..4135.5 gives -2.8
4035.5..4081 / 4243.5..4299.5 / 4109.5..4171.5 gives -3.6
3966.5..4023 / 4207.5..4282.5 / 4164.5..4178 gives -0.1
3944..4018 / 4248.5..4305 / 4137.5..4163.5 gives -3.1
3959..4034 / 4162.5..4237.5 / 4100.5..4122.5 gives -2.5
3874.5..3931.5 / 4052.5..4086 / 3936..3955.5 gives 2.0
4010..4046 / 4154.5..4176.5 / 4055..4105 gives 2.2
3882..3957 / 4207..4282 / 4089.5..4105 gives -3.7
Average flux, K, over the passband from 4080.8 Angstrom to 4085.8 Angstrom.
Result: 27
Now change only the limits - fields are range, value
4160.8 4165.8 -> 25.5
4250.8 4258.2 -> 24.4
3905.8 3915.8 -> 17.2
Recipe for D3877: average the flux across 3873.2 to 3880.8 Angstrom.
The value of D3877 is 10.7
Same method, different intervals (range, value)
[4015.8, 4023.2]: 25.7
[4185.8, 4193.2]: 23.5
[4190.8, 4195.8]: 24.3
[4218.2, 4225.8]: 23.1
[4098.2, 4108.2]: 22.2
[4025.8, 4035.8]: 22.6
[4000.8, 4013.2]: 23.9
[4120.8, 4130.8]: 23.7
